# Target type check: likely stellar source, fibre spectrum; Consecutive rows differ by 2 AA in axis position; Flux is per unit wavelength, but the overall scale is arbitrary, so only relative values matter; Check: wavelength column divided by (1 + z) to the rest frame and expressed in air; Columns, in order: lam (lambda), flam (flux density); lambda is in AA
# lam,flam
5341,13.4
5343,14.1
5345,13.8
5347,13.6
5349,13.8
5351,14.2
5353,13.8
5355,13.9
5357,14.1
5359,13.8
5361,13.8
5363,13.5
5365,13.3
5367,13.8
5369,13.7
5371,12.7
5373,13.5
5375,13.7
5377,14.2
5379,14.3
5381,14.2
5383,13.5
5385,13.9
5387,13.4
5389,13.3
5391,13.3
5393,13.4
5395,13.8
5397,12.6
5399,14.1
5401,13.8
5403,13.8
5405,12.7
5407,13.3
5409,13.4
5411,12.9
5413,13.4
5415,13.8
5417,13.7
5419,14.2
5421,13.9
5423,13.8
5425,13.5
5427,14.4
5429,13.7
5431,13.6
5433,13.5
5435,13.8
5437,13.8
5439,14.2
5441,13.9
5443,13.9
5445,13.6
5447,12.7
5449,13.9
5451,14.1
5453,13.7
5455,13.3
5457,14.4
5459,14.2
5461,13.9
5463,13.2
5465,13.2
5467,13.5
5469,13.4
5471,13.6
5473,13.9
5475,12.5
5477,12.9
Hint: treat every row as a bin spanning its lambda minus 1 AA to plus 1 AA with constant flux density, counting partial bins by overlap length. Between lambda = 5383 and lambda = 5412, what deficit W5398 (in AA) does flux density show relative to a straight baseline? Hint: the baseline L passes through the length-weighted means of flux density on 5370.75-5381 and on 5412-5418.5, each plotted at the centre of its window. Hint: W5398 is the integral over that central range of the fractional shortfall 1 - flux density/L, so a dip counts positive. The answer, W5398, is 0.7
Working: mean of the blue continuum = 13.8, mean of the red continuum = 13.7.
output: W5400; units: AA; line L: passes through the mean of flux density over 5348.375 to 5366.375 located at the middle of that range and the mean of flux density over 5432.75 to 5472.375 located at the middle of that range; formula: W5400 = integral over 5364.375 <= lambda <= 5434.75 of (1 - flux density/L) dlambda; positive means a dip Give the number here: 0.8 AA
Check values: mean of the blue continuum 13.8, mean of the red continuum 13.7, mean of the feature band 13.6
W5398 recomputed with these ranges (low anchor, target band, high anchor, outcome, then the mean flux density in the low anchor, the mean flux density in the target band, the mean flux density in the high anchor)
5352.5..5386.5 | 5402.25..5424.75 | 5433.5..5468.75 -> 0.3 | 13.7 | 13.5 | 13.7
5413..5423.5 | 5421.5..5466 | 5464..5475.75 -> -0.4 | 13.8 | 13.7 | 13.4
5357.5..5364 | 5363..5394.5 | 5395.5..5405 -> 0.0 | 13.7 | 13.6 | 13.5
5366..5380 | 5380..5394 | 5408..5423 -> 0.1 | 13.7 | 13.6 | 13.6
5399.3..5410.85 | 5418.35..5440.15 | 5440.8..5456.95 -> -0.5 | 13.4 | 13.8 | 13.7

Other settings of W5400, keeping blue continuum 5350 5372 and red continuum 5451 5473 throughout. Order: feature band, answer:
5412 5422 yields -0.1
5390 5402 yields 0.2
